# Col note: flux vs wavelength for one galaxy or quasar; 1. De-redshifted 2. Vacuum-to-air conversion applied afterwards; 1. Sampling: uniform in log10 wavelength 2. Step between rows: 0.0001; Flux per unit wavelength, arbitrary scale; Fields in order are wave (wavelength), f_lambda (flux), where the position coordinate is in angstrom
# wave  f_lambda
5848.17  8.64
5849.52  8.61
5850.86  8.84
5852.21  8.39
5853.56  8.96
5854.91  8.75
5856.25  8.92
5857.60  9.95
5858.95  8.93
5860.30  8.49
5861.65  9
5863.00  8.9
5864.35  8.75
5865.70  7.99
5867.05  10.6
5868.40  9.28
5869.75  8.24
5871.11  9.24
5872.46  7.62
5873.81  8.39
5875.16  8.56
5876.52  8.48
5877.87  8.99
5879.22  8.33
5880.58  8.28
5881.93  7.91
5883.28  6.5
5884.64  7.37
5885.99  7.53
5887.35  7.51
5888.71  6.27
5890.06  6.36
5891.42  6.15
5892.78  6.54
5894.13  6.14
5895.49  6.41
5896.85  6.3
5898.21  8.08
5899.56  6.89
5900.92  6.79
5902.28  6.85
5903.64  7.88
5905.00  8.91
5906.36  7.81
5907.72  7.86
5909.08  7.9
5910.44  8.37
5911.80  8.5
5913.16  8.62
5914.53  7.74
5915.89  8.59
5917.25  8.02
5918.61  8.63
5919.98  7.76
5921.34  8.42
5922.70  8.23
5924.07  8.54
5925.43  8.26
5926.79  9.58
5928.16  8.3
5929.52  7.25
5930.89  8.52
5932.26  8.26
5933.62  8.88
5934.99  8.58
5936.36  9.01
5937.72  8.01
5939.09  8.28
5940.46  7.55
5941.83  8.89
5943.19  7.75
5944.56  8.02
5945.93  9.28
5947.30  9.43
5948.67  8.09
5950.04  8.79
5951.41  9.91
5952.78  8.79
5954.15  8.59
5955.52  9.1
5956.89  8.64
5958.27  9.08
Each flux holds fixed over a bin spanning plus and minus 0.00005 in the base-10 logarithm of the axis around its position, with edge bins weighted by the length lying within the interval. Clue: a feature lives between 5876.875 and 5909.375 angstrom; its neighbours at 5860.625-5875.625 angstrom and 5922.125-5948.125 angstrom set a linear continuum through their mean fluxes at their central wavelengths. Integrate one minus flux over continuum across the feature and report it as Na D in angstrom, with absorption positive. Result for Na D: 5.02 angstrom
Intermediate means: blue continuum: 8.78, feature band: 7.32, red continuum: 8.45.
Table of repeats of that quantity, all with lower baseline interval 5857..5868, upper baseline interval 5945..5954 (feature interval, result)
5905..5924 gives 1.7 angstrom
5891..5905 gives 3.3 angstrom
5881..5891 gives 2.2 angstrom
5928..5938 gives 0.7 angstrom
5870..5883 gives 1.0 angstrom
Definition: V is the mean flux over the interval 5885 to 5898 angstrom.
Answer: 6.65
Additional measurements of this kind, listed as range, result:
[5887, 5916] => 7.36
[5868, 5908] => 7.57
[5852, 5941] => 8.1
